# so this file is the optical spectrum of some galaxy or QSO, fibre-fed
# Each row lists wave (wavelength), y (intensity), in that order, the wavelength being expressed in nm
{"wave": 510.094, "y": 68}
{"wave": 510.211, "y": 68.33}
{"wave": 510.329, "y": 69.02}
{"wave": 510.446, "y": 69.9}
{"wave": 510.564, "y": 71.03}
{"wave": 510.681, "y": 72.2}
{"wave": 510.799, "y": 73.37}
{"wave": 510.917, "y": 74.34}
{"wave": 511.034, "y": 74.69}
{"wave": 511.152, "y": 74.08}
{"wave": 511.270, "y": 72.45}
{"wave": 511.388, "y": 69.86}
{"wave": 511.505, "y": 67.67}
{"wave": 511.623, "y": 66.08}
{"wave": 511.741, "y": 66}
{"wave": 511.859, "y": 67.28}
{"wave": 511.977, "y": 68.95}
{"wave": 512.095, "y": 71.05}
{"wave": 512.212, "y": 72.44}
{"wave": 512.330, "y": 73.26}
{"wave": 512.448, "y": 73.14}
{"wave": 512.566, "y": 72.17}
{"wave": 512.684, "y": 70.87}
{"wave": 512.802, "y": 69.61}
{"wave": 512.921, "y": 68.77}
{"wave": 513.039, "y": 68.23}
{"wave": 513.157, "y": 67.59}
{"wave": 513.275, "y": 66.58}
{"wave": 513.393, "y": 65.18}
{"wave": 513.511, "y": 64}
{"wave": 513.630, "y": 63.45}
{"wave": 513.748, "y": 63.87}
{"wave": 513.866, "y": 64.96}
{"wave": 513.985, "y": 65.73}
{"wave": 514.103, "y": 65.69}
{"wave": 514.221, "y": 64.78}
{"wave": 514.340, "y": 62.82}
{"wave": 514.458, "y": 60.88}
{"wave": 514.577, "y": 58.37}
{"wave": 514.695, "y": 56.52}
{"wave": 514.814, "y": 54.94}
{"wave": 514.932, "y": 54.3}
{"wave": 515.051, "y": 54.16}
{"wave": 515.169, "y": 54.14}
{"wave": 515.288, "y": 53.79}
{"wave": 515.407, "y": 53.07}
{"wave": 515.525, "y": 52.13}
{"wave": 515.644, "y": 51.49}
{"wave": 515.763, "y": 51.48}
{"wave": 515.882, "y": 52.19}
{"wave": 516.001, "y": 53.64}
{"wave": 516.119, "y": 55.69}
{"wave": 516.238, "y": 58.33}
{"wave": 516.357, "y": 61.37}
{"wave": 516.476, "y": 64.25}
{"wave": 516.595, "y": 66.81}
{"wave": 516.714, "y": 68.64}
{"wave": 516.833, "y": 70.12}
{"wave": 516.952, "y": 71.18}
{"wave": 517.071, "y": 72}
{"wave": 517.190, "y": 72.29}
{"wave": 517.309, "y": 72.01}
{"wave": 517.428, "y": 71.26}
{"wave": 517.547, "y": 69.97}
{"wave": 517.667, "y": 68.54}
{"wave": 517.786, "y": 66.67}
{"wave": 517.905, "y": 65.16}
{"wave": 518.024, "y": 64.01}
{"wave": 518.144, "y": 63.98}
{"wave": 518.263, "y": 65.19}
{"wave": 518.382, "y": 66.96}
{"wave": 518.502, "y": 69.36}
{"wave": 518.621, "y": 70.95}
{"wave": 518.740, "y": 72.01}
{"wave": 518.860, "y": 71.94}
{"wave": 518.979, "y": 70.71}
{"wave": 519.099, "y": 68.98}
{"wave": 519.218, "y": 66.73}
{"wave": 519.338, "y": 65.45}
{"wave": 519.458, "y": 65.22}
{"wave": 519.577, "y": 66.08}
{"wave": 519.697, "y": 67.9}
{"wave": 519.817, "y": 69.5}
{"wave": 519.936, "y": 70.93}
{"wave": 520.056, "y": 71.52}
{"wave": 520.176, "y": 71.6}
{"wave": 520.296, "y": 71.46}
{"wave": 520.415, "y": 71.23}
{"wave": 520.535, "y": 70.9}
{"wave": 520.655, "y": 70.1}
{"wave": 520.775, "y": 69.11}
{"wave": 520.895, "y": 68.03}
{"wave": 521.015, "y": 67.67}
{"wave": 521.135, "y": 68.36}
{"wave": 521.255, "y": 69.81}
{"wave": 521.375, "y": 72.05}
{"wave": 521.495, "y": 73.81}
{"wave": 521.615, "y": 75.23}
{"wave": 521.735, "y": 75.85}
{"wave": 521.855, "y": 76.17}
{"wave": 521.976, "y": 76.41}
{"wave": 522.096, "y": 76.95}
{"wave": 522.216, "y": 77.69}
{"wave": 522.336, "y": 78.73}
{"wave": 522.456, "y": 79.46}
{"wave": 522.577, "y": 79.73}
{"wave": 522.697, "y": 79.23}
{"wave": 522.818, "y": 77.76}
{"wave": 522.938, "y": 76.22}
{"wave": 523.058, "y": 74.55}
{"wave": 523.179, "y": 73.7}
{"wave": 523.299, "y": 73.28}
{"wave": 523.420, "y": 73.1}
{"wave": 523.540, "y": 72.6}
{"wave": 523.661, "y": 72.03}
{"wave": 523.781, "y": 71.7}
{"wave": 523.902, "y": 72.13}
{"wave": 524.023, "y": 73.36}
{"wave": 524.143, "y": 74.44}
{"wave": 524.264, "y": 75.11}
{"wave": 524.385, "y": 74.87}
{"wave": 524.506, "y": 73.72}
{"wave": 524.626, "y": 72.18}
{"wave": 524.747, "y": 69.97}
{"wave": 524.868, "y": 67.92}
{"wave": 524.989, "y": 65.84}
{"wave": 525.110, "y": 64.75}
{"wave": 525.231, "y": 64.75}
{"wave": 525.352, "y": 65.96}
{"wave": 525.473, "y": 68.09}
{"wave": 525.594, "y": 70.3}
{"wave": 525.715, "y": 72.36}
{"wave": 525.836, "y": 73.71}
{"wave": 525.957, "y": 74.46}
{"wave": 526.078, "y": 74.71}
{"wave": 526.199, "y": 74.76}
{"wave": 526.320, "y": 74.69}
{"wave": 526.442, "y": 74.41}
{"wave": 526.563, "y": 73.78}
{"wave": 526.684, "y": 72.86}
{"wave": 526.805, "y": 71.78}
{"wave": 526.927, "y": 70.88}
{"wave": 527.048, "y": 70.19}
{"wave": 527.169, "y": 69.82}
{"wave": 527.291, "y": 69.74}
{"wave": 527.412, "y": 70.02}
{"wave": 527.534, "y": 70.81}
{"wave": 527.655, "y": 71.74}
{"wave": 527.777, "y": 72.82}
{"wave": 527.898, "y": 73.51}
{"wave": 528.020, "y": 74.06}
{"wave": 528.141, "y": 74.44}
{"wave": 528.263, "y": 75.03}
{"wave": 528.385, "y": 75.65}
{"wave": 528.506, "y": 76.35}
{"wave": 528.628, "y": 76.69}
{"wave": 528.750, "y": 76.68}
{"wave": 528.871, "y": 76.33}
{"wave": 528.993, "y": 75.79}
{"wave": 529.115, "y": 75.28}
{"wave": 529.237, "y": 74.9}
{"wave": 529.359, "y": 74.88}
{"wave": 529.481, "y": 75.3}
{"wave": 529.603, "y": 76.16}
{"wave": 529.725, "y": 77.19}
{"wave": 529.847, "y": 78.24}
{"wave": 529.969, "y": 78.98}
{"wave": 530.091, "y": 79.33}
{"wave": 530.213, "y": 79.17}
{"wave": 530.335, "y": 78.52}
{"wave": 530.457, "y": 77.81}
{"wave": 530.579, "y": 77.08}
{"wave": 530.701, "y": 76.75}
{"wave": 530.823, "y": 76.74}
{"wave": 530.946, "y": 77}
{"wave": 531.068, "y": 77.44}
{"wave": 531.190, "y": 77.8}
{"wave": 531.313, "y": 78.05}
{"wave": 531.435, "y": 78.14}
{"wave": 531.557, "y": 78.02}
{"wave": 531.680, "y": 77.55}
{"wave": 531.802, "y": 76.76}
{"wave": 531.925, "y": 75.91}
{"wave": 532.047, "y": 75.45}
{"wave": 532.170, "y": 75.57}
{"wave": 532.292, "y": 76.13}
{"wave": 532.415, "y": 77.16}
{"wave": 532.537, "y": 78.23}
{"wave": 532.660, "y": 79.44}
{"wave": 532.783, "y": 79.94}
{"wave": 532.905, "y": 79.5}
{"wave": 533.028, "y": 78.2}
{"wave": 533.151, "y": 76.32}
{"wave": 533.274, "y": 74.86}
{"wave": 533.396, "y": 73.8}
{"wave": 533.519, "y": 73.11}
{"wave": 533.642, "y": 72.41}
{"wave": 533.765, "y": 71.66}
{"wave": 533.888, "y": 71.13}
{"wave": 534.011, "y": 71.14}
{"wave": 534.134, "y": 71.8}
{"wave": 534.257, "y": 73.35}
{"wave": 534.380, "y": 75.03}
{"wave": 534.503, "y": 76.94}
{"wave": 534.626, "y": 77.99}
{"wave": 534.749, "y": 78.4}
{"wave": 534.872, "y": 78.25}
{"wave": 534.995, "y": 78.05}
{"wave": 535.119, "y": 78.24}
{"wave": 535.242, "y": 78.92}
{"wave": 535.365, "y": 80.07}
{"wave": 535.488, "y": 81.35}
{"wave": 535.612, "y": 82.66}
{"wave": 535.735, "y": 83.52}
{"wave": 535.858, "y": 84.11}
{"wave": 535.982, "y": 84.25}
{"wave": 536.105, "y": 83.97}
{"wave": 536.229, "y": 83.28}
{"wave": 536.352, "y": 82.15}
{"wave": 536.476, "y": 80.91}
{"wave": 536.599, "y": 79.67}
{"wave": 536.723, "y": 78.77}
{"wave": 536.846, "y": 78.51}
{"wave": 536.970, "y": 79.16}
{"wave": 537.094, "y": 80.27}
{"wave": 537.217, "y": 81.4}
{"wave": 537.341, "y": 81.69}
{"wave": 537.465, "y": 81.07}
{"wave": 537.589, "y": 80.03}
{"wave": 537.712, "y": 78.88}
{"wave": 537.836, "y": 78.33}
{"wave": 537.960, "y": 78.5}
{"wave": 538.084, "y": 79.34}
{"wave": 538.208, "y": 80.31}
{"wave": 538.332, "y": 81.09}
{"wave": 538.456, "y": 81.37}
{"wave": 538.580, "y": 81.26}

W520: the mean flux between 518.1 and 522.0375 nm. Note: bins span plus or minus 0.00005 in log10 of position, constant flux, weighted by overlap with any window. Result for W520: 70.1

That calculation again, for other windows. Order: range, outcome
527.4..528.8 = 74.1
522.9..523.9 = 73.3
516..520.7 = 67.9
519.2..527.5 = 72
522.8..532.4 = 74.1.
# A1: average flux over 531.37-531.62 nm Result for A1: 78.1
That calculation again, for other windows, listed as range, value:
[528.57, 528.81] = 76.6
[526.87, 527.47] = 70.2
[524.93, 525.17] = 65.3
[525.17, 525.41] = 65.3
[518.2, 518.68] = 68.1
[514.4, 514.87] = 57.6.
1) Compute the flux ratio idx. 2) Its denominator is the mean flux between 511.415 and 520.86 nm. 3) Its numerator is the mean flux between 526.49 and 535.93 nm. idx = 1.2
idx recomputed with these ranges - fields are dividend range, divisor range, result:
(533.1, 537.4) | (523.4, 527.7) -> 1.09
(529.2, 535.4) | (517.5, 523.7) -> 1.07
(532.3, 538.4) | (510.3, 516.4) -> 1.22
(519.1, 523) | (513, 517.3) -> 1.18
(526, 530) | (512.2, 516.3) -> 1.21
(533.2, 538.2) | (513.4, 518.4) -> 1.26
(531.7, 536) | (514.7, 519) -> 1.22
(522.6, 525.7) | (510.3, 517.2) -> 1.11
